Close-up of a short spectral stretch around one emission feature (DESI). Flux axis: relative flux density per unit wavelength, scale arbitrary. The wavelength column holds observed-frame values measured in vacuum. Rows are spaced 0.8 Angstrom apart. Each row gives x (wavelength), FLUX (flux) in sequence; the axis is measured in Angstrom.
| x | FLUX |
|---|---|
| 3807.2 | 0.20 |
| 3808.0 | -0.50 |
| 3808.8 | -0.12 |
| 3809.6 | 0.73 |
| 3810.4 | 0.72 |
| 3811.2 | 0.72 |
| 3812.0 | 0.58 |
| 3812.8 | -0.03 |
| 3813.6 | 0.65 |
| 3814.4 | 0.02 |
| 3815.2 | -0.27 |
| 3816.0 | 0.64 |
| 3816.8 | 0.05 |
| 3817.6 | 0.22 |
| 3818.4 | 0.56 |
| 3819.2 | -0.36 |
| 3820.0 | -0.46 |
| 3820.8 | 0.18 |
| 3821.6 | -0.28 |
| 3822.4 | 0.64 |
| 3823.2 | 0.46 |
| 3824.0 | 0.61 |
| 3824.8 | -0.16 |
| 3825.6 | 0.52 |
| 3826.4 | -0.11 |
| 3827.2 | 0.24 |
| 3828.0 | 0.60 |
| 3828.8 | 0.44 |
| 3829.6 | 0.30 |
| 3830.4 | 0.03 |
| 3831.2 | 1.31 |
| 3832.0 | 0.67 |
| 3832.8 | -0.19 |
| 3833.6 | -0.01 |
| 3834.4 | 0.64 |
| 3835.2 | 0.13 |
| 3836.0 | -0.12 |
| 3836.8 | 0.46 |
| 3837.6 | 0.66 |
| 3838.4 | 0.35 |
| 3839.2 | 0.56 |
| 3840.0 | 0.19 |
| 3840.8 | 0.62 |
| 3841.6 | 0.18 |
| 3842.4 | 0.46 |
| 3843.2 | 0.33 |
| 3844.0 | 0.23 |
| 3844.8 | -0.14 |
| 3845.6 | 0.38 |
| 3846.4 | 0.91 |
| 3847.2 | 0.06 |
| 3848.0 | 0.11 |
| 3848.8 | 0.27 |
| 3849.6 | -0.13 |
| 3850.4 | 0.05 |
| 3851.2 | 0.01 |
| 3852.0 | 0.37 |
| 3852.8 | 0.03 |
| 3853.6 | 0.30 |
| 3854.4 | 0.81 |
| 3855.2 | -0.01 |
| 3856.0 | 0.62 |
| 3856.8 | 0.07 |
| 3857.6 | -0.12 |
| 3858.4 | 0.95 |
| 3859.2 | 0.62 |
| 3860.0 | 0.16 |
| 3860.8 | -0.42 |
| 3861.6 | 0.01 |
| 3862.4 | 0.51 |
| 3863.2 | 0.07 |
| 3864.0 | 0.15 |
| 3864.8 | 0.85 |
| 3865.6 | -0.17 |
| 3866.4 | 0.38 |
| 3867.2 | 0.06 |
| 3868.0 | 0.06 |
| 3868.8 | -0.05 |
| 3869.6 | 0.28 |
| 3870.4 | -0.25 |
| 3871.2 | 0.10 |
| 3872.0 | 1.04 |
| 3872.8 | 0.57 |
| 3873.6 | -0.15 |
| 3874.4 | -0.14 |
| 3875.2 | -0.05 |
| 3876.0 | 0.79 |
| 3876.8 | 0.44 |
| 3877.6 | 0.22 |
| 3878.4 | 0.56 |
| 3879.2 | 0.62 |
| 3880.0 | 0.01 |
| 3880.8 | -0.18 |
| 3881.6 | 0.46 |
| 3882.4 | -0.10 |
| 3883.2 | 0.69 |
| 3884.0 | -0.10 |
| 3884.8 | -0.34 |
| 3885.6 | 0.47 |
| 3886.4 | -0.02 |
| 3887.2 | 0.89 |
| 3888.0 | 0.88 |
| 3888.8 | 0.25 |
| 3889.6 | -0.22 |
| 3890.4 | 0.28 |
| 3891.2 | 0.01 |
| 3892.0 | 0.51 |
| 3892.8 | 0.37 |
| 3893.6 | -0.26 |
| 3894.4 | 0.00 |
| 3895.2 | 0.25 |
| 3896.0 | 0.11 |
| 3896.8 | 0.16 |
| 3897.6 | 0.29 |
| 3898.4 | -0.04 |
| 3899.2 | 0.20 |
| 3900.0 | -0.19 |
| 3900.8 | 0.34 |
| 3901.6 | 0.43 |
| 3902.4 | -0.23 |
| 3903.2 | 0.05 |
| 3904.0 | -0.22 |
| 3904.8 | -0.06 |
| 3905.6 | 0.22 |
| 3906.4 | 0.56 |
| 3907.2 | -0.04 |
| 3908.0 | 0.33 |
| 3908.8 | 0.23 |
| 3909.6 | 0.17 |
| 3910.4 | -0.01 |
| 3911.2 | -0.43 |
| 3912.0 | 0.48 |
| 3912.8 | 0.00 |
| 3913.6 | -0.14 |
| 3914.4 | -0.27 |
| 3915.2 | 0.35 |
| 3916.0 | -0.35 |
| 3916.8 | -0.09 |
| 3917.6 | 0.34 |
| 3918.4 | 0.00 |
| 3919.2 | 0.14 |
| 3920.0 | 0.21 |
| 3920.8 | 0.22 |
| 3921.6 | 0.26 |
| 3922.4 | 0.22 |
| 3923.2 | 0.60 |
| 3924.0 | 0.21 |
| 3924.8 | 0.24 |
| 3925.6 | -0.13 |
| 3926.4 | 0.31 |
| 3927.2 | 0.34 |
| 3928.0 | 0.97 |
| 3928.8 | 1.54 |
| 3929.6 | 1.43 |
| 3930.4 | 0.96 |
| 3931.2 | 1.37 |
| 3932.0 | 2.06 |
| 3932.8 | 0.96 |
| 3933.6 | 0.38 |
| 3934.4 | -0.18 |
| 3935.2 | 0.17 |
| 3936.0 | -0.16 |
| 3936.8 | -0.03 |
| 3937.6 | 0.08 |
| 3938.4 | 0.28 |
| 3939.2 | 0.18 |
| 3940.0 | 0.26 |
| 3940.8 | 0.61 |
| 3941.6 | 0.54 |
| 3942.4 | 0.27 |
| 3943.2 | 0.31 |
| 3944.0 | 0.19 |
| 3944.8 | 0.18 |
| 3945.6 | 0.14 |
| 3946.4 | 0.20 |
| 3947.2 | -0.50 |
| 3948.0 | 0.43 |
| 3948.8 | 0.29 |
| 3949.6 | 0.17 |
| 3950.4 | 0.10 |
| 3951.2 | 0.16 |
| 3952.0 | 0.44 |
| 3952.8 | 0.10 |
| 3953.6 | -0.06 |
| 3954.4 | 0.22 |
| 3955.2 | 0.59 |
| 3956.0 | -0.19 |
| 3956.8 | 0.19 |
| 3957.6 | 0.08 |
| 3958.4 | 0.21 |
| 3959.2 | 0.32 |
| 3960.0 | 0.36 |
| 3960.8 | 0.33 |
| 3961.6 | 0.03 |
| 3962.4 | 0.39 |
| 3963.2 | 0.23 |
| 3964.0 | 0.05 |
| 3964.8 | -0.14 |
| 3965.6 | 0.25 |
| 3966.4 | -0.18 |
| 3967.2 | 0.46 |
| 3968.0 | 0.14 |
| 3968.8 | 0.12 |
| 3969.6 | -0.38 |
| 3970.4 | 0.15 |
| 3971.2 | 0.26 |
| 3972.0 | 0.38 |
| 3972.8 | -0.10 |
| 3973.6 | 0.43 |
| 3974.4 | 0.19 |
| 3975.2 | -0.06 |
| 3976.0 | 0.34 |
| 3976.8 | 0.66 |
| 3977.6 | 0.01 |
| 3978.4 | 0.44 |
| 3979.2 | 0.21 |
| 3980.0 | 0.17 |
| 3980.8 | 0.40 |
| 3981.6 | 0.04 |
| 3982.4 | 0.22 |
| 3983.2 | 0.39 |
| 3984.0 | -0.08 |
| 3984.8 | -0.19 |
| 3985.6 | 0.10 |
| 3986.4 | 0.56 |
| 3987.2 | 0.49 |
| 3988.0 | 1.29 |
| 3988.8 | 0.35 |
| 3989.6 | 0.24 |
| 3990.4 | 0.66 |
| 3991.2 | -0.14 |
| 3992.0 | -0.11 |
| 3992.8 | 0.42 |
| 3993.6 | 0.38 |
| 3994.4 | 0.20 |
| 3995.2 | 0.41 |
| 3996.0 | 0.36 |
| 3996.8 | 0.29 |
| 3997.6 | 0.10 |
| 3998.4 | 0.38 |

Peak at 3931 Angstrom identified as [O II]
